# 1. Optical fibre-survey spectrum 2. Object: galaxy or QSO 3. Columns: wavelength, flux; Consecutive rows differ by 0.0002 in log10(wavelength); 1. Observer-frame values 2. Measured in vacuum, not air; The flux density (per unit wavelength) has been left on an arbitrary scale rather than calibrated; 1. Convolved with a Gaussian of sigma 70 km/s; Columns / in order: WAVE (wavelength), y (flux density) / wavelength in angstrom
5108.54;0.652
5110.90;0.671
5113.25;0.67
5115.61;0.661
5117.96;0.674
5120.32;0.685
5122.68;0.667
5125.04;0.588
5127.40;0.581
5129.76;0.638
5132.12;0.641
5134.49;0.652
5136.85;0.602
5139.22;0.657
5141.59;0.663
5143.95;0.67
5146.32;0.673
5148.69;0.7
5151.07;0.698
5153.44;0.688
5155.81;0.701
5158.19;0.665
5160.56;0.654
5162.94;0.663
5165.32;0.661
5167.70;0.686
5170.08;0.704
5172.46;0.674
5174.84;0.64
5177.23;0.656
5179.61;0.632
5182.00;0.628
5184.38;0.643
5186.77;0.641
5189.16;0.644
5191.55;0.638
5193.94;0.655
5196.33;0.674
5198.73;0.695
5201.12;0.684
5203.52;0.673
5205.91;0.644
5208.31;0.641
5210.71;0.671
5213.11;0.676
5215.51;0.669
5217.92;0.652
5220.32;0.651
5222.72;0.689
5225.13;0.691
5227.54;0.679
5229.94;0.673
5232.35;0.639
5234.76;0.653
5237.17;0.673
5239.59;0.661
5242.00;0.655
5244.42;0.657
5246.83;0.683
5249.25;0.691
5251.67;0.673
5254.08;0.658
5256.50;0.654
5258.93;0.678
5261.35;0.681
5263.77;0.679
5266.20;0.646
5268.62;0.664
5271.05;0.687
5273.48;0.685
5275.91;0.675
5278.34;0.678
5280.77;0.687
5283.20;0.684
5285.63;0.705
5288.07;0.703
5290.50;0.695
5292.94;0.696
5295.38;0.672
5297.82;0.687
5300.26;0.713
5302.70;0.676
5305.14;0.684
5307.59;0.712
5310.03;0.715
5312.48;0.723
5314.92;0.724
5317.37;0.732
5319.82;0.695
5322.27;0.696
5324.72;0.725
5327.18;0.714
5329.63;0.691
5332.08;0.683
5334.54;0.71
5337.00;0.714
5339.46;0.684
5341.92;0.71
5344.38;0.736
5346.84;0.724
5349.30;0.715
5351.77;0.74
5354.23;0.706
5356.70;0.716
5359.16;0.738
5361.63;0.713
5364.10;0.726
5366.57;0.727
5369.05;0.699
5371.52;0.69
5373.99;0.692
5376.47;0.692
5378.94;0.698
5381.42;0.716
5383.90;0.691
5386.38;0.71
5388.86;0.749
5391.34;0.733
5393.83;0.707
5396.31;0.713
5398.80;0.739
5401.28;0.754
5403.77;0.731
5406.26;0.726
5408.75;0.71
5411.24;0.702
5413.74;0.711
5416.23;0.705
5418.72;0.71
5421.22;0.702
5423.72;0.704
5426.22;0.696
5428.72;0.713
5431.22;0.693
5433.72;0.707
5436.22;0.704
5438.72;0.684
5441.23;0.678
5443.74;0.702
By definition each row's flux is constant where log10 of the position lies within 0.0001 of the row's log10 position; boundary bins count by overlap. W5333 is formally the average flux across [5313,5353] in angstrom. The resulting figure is 0.712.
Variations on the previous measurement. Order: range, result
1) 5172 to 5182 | 0.646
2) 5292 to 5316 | 0.7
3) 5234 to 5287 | 0.673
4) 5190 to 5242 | 0.665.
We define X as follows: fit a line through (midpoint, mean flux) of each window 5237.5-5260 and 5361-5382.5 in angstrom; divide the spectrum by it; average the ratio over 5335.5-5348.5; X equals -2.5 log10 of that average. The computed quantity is -0.03 mag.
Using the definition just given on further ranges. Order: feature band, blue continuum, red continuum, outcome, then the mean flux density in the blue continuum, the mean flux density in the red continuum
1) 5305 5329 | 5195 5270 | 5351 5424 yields -0.03 mag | 0.668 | 0.715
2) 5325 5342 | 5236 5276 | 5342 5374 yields 0.01 mag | 0.67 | 0.718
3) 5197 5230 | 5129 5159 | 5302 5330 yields 0.02 mag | 0.666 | 0.708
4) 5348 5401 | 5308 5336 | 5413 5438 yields -0.01 mag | 0.71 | 0.704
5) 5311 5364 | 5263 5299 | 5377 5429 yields -0.03 mag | 0.683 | 0.715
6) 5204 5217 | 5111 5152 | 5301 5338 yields 0.03 mag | 0.654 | 0.706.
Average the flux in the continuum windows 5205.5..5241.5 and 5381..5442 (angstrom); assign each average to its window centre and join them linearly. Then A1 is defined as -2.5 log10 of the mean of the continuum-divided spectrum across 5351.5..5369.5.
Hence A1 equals -0.03 mag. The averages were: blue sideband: 0.664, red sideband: 0.712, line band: 0.721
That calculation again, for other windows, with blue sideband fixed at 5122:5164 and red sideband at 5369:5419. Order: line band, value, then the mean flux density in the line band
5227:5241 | 0.02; 0.662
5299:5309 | -0.01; 0.697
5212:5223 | 0.01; 0.666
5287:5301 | 0.00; 0.694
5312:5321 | -0.04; 0.719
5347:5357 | -0.02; 0.72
